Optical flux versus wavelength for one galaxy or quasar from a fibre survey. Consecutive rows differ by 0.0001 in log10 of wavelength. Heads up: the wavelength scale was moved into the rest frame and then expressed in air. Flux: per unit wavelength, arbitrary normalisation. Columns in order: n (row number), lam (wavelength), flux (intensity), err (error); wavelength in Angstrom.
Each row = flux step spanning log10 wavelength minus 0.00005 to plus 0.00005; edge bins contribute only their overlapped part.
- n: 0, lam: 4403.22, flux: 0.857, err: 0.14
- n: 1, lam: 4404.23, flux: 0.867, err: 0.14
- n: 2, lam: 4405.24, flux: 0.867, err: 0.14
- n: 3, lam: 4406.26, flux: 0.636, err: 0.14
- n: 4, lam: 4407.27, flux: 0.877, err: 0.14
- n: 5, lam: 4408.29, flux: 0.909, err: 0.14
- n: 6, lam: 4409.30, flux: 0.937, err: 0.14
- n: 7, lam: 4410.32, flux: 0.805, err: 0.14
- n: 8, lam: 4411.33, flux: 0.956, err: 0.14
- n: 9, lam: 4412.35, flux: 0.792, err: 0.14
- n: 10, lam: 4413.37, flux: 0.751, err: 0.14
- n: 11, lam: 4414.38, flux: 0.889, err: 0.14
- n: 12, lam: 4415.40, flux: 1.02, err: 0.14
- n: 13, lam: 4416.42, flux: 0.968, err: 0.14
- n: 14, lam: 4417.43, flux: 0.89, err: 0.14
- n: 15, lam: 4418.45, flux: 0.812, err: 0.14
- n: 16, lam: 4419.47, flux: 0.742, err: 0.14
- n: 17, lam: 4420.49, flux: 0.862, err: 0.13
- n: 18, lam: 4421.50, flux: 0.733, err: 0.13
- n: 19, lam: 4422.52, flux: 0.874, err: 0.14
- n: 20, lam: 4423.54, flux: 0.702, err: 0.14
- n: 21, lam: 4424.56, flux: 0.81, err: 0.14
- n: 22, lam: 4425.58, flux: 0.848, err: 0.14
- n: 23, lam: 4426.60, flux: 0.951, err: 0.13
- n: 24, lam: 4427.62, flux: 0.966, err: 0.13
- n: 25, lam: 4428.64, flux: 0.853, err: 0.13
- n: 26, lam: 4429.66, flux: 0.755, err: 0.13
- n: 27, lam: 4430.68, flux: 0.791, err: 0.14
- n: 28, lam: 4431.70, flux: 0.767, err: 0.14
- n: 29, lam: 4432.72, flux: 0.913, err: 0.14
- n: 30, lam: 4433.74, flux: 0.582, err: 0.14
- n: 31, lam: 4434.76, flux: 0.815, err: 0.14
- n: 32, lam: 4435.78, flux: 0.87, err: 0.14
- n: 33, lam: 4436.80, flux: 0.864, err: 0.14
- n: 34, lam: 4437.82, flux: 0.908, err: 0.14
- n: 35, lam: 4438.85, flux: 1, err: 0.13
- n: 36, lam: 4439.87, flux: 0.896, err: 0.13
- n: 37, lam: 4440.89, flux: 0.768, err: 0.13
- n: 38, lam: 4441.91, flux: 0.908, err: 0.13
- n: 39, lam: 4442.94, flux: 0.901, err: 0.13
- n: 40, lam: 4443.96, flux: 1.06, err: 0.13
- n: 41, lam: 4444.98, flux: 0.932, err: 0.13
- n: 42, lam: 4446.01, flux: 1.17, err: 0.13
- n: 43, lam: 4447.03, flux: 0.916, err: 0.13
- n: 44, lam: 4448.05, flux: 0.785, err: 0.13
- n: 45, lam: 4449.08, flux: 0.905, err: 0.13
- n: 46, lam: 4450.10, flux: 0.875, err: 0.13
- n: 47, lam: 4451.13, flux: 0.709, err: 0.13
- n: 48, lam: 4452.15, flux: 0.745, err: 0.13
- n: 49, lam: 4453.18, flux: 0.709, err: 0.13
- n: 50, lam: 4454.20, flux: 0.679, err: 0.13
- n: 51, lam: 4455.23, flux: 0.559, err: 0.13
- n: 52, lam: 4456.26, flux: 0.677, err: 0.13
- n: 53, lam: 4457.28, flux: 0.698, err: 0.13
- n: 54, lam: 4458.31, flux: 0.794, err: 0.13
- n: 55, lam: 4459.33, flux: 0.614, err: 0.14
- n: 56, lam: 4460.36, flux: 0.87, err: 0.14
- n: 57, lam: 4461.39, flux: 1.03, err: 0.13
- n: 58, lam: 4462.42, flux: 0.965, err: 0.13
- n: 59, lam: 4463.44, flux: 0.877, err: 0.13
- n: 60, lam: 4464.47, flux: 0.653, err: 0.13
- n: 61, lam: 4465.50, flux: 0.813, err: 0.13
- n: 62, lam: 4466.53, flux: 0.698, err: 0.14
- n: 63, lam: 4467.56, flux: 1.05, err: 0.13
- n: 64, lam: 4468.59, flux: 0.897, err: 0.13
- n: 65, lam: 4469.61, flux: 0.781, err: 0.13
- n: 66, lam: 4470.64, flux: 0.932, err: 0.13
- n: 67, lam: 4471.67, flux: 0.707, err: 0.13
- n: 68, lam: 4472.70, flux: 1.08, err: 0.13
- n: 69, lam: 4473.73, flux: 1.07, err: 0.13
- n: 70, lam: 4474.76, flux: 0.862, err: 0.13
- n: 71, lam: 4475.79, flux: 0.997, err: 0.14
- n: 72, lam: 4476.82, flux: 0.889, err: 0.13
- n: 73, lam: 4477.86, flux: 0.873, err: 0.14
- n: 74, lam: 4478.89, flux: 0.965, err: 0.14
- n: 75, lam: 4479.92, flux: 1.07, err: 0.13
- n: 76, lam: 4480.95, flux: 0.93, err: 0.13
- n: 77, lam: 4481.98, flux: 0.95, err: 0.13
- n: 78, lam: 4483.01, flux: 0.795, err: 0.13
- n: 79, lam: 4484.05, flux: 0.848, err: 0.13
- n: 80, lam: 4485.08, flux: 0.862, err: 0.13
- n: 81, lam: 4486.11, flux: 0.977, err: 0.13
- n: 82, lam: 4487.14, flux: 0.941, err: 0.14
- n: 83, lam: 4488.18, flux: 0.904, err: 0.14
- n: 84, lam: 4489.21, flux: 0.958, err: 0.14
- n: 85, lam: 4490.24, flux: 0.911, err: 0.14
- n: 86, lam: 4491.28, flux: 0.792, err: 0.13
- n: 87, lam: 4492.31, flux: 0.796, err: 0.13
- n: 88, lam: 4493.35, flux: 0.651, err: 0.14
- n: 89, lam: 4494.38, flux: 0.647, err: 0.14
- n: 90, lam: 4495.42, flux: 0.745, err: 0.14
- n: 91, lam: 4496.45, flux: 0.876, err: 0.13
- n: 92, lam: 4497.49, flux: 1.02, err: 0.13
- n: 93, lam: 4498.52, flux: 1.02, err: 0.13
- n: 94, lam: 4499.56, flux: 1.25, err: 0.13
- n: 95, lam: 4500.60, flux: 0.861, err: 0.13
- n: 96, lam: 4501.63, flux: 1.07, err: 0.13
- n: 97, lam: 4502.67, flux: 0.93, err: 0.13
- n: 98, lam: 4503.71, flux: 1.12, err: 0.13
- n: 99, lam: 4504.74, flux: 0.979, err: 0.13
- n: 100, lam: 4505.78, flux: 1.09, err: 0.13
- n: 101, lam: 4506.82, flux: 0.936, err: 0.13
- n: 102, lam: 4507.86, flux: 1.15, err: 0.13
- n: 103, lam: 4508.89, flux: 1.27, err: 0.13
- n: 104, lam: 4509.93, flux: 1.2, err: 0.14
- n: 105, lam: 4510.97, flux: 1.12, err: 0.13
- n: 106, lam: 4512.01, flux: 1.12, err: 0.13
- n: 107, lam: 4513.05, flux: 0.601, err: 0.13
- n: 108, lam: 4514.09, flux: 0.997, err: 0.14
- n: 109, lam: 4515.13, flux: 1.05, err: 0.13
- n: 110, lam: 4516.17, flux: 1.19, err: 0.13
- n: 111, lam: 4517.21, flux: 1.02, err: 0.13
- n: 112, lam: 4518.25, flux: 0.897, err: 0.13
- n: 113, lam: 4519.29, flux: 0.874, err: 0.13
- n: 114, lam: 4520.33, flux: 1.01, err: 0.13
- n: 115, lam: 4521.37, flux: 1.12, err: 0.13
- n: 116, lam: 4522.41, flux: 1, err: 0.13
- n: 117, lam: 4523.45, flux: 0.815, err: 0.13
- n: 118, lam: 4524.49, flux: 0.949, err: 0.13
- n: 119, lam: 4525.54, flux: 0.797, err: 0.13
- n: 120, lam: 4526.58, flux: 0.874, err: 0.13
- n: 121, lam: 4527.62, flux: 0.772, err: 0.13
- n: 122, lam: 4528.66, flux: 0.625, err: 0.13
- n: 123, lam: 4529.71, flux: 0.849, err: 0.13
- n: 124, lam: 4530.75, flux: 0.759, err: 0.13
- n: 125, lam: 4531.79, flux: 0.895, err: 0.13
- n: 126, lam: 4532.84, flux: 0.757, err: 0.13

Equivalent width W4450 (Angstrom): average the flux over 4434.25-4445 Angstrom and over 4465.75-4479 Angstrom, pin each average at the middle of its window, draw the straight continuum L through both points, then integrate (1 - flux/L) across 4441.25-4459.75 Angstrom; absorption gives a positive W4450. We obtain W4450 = 1.81 Angstrom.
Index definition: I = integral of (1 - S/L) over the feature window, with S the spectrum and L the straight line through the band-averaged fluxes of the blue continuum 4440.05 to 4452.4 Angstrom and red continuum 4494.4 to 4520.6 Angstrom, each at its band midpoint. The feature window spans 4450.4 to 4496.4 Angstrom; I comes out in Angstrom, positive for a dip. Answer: 5.1 Angstrom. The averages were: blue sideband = 0.893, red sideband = 1.01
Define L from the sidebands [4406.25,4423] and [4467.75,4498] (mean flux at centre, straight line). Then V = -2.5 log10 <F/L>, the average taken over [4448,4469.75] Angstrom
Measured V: 0.114 mag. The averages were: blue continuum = 0.857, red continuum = 0.889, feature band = 0.79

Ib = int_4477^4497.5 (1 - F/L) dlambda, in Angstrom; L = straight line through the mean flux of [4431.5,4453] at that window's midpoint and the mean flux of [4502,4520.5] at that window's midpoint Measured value 2.1 Angstrom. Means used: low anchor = 0.87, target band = 0.872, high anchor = 1.03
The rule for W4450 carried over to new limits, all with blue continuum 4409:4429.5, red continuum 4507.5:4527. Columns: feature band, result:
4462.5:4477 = 0.78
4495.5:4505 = -0.25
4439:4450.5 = -0.38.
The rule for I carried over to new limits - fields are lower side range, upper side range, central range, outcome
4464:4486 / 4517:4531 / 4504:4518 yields -2.7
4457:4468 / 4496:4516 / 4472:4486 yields -0.5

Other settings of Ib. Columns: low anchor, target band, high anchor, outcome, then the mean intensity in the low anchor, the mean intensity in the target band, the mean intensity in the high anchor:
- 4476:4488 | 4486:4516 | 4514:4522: 0.2 Angstrom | 0.919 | 0.967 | 1.02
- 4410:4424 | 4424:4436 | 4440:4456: 0.2 Angstrom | 0.844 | 0.825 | 0.84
